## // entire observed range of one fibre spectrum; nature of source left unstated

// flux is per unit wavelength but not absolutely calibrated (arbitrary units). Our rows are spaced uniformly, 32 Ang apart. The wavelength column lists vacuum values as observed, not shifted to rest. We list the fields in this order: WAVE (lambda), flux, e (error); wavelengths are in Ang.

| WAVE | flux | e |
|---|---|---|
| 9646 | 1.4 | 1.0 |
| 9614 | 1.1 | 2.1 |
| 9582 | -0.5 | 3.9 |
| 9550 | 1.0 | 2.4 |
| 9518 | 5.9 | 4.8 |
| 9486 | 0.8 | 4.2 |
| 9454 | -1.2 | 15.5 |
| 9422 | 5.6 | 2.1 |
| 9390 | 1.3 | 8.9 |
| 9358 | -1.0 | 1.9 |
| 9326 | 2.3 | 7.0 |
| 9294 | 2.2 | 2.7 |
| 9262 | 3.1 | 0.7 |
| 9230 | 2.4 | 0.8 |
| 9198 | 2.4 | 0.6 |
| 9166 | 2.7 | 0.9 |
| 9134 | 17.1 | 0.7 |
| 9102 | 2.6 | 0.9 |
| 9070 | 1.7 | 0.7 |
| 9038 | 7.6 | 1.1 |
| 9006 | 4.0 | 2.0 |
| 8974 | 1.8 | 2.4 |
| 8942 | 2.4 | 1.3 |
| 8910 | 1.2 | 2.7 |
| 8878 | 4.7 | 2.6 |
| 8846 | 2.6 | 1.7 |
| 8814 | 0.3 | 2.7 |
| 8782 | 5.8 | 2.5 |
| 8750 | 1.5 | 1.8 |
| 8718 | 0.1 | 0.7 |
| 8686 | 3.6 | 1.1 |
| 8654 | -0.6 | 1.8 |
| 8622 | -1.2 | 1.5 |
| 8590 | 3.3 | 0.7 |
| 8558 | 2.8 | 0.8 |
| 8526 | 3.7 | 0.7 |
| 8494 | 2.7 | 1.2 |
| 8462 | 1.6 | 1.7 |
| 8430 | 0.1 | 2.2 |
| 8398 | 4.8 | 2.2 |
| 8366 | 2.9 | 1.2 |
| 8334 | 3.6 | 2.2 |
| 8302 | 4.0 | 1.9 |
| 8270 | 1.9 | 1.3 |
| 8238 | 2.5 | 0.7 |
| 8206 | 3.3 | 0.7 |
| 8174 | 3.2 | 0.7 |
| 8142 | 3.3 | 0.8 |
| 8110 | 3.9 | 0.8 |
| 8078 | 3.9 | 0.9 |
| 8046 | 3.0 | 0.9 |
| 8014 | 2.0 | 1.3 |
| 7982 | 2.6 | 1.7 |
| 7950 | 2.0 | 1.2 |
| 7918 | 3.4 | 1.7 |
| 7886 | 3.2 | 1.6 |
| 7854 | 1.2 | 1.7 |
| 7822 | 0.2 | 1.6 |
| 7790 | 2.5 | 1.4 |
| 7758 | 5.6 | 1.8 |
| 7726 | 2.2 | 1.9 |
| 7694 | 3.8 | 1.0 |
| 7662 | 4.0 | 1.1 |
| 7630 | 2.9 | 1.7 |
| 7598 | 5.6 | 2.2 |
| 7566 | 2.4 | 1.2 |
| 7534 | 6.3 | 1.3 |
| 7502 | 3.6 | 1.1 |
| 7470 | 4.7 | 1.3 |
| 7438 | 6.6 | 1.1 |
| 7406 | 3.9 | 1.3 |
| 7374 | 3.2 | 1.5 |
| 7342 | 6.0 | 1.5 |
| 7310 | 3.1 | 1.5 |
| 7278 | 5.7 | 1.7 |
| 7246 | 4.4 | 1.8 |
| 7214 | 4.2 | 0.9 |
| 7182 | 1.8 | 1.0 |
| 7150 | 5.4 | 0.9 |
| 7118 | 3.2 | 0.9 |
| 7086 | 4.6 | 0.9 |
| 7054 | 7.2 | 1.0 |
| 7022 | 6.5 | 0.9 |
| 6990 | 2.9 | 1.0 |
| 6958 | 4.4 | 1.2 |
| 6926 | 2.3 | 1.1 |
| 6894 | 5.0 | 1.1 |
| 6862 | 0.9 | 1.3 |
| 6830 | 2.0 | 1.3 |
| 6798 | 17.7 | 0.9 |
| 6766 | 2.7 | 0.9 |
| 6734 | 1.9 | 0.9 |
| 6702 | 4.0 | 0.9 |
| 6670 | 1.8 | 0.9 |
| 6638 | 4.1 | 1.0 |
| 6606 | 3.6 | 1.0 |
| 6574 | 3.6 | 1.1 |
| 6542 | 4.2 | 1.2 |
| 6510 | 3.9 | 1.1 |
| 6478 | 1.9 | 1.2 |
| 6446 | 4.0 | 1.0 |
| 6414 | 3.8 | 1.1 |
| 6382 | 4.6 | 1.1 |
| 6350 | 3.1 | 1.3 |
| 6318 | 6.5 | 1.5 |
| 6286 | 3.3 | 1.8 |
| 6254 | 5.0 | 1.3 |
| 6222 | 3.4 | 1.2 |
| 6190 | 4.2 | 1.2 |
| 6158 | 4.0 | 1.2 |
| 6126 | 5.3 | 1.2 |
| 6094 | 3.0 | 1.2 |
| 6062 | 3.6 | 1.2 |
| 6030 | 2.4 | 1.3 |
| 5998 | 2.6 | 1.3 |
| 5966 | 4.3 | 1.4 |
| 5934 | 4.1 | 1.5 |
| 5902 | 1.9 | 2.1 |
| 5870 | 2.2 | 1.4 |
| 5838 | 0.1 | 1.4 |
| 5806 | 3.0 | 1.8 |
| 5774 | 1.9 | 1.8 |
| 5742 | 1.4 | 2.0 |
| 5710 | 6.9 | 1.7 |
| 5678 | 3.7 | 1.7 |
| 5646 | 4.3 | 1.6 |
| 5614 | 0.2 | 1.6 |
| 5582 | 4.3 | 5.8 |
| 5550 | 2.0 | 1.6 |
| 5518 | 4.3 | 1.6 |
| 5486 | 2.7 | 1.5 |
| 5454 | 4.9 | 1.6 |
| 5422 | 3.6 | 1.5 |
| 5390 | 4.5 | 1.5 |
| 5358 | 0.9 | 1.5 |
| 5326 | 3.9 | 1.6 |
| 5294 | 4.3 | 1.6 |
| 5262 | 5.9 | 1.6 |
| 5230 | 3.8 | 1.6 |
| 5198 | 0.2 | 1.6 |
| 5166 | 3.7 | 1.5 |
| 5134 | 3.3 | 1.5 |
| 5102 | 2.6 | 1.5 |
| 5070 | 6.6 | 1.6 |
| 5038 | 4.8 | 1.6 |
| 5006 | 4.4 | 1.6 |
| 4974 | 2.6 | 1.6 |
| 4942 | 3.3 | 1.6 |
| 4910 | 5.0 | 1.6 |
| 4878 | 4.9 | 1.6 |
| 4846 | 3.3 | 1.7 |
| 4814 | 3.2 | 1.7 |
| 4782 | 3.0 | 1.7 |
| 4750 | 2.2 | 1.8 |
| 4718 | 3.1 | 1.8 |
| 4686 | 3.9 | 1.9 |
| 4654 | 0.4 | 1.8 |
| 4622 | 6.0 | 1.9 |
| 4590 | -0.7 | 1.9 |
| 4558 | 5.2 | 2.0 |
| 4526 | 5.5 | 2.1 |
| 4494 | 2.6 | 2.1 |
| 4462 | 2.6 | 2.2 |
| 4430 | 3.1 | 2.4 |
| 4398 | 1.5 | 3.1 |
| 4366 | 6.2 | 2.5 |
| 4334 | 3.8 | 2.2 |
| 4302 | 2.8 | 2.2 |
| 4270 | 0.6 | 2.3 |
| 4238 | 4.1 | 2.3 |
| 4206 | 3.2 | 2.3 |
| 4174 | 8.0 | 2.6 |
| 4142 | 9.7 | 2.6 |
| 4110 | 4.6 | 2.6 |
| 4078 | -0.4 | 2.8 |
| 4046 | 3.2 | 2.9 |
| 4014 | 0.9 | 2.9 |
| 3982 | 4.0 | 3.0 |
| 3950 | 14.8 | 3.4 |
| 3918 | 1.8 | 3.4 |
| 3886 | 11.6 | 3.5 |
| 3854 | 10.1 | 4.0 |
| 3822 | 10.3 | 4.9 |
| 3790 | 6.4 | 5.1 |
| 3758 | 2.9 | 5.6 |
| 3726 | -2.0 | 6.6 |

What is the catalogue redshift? 0.82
